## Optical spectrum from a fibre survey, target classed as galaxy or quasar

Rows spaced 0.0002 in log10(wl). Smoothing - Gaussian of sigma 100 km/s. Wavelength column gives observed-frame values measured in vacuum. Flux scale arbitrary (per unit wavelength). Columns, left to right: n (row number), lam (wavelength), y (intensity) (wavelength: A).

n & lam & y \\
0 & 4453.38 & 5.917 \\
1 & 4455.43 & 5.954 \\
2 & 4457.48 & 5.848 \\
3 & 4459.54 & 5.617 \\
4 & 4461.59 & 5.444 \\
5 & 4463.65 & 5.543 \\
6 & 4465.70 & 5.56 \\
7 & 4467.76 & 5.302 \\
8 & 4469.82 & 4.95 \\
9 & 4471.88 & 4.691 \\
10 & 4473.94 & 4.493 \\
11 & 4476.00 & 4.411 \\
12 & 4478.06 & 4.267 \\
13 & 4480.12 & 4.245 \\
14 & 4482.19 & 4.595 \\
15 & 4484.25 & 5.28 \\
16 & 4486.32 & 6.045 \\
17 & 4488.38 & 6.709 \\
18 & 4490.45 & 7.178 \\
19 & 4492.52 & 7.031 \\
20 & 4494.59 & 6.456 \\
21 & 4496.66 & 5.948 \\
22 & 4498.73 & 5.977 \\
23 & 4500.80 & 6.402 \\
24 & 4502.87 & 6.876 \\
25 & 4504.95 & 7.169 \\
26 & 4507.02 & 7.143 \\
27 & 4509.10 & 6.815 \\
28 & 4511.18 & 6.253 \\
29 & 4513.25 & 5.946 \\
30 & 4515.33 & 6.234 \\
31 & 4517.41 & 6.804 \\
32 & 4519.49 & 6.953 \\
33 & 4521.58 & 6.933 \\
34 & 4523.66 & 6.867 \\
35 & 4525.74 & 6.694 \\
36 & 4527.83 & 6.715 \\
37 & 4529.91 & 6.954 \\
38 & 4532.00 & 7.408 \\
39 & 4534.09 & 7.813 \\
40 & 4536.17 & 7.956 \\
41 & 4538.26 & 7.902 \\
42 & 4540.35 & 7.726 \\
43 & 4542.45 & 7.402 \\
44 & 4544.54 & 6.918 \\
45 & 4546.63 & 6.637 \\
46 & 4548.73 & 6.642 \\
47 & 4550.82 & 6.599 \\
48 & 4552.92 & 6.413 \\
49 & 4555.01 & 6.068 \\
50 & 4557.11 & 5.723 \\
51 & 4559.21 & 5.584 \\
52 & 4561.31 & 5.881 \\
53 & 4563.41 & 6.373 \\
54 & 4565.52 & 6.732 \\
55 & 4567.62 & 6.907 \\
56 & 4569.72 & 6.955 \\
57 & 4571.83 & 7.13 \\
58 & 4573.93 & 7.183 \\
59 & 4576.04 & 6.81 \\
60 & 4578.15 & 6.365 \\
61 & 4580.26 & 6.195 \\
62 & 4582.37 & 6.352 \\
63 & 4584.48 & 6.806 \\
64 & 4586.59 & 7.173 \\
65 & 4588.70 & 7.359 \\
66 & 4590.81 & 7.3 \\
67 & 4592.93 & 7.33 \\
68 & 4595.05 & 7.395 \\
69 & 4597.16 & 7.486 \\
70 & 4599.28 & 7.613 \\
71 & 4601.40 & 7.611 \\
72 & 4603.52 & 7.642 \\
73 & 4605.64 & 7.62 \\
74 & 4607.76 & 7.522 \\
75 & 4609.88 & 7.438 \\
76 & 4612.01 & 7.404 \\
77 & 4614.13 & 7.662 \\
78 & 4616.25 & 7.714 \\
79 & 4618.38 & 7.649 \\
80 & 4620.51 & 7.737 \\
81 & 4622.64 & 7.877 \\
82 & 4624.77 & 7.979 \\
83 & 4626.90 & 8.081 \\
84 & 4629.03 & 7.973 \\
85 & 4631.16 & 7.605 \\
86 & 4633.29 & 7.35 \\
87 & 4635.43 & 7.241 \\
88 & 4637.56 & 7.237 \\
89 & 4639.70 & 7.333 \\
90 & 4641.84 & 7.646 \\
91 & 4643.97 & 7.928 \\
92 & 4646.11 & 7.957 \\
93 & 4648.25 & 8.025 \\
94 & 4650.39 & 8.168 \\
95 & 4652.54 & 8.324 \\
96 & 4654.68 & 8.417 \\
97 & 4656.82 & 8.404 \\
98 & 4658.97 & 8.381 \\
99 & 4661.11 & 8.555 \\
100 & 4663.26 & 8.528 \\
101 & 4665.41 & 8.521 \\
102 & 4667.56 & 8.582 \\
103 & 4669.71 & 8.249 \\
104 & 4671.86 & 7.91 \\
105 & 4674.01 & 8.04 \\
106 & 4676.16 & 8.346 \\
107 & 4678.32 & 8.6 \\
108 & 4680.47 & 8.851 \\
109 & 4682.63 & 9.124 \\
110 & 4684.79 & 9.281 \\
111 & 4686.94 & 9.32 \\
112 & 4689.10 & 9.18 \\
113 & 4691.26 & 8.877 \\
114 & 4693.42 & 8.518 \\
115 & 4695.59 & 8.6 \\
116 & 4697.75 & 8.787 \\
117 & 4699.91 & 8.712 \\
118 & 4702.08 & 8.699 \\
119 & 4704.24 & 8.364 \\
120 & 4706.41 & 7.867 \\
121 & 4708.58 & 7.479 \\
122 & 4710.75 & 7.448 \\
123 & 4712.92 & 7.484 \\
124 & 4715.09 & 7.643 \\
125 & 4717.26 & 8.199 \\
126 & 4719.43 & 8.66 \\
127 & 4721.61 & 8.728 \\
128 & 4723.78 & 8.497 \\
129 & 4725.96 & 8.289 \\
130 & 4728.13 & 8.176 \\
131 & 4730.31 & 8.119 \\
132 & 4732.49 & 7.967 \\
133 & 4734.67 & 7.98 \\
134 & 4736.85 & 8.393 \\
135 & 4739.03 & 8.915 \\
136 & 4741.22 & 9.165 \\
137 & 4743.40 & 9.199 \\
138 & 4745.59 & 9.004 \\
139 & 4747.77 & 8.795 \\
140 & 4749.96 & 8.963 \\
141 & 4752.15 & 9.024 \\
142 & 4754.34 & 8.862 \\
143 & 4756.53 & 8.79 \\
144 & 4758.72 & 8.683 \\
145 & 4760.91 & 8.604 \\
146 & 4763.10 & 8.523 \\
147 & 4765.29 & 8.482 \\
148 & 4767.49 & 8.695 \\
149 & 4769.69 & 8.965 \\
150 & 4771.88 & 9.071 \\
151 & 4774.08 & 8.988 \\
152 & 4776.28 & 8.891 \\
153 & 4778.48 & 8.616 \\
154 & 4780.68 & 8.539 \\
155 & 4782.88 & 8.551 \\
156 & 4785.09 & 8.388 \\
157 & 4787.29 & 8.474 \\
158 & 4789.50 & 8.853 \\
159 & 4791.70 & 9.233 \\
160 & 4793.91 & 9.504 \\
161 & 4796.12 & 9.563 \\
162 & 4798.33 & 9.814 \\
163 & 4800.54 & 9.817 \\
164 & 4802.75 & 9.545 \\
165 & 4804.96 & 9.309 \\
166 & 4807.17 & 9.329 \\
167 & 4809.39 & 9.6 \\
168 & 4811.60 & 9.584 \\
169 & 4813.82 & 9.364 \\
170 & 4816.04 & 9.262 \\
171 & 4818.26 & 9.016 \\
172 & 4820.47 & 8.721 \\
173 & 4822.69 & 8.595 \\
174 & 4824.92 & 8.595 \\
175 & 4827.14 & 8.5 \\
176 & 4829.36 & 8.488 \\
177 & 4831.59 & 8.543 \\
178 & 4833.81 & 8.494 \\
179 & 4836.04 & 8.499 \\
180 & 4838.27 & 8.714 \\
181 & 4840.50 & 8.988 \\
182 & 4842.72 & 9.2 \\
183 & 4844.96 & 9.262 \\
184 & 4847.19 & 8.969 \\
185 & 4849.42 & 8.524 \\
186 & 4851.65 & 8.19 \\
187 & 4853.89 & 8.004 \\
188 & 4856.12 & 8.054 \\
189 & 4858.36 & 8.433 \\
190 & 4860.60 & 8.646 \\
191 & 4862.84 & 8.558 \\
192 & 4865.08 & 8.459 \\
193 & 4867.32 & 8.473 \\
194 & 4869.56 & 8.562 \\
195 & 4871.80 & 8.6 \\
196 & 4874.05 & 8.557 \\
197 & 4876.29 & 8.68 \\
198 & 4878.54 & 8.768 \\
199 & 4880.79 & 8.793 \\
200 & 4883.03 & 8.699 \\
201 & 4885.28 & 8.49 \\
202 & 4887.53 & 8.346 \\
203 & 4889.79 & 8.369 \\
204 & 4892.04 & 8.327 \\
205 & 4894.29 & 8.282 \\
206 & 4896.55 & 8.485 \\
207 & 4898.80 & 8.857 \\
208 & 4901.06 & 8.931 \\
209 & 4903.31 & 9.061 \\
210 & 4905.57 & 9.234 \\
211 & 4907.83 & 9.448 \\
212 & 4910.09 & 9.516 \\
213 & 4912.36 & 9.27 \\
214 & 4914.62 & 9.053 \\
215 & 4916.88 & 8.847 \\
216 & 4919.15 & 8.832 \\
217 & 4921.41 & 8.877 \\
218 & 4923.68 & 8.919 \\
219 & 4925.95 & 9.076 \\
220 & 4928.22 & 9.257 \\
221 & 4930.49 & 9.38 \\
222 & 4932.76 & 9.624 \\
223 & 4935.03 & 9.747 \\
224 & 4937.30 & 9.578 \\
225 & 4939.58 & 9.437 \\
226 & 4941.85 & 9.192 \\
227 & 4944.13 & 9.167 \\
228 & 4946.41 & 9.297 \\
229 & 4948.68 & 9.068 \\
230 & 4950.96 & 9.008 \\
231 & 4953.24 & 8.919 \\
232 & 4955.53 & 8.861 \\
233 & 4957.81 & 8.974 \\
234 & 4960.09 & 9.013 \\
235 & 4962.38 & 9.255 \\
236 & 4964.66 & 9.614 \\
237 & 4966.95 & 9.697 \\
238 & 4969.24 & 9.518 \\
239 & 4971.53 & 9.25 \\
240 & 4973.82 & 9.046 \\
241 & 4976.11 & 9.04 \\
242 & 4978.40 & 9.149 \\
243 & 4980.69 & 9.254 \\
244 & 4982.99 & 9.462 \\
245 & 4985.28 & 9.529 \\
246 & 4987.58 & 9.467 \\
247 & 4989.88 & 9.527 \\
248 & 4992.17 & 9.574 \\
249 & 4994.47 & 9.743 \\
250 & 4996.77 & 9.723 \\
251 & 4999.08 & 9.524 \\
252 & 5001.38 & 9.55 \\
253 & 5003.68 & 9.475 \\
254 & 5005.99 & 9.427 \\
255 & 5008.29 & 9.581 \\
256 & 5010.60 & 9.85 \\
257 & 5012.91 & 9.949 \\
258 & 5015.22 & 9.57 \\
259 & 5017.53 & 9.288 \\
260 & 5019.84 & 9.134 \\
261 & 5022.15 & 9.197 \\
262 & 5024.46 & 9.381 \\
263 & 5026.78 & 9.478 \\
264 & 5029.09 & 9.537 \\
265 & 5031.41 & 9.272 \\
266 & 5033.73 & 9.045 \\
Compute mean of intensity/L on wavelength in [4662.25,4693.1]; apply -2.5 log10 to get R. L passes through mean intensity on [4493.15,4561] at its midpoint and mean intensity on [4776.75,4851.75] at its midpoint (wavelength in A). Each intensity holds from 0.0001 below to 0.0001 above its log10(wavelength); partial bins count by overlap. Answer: -0.10 mag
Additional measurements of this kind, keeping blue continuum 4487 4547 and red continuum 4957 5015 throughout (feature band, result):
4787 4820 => -0.111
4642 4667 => -0.086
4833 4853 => -0.010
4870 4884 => 0.022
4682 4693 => -0.167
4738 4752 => -0.110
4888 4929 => 0.014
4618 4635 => -0.039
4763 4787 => -0.051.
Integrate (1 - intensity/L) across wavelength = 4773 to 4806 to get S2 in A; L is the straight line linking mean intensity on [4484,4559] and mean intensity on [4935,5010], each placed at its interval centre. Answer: -3.1 A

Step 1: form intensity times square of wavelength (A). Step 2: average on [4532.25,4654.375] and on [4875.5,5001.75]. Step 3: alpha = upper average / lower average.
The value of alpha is 1.5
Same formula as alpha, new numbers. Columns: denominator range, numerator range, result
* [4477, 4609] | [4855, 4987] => 1.57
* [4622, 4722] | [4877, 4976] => 1.22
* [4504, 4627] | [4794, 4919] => 1.42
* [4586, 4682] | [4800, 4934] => 1.24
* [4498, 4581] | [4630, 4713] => 1.30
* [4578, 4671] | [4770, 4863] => 1.25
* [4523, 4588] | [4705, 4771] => 1.35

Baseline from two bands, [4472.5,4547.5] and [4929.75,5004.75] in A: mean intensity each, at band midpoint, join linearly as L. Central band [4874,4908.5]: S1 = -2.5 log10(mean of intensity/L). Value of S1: 0.021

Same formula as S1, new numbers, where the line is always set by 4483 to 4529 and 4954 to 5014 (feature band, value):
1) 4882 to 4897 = 0.055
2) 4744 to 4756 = -0.117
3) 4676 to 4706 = -0.149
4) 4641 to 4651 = -0.078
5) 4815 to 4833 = -0.032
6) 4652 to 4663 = -0.132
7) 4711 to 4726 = -0.045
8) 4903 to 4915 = -0.037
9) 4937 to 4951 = -0.008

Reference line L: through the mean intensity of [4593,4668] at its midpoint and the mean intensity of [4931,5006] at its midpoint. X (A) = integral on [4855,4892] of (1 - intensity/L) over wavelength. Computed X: 1.7 A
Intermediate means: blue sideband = 7.83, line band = 8.52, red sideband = 9.35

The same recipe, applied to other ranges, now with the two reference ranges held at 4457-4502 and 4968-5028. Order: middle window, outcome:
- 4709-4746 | -4.5 A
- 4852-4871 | 0.1 A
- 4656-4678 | -4.4 A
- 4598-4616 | -2.9 A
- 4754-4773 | -2.6 A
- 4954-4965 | 0.1 A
